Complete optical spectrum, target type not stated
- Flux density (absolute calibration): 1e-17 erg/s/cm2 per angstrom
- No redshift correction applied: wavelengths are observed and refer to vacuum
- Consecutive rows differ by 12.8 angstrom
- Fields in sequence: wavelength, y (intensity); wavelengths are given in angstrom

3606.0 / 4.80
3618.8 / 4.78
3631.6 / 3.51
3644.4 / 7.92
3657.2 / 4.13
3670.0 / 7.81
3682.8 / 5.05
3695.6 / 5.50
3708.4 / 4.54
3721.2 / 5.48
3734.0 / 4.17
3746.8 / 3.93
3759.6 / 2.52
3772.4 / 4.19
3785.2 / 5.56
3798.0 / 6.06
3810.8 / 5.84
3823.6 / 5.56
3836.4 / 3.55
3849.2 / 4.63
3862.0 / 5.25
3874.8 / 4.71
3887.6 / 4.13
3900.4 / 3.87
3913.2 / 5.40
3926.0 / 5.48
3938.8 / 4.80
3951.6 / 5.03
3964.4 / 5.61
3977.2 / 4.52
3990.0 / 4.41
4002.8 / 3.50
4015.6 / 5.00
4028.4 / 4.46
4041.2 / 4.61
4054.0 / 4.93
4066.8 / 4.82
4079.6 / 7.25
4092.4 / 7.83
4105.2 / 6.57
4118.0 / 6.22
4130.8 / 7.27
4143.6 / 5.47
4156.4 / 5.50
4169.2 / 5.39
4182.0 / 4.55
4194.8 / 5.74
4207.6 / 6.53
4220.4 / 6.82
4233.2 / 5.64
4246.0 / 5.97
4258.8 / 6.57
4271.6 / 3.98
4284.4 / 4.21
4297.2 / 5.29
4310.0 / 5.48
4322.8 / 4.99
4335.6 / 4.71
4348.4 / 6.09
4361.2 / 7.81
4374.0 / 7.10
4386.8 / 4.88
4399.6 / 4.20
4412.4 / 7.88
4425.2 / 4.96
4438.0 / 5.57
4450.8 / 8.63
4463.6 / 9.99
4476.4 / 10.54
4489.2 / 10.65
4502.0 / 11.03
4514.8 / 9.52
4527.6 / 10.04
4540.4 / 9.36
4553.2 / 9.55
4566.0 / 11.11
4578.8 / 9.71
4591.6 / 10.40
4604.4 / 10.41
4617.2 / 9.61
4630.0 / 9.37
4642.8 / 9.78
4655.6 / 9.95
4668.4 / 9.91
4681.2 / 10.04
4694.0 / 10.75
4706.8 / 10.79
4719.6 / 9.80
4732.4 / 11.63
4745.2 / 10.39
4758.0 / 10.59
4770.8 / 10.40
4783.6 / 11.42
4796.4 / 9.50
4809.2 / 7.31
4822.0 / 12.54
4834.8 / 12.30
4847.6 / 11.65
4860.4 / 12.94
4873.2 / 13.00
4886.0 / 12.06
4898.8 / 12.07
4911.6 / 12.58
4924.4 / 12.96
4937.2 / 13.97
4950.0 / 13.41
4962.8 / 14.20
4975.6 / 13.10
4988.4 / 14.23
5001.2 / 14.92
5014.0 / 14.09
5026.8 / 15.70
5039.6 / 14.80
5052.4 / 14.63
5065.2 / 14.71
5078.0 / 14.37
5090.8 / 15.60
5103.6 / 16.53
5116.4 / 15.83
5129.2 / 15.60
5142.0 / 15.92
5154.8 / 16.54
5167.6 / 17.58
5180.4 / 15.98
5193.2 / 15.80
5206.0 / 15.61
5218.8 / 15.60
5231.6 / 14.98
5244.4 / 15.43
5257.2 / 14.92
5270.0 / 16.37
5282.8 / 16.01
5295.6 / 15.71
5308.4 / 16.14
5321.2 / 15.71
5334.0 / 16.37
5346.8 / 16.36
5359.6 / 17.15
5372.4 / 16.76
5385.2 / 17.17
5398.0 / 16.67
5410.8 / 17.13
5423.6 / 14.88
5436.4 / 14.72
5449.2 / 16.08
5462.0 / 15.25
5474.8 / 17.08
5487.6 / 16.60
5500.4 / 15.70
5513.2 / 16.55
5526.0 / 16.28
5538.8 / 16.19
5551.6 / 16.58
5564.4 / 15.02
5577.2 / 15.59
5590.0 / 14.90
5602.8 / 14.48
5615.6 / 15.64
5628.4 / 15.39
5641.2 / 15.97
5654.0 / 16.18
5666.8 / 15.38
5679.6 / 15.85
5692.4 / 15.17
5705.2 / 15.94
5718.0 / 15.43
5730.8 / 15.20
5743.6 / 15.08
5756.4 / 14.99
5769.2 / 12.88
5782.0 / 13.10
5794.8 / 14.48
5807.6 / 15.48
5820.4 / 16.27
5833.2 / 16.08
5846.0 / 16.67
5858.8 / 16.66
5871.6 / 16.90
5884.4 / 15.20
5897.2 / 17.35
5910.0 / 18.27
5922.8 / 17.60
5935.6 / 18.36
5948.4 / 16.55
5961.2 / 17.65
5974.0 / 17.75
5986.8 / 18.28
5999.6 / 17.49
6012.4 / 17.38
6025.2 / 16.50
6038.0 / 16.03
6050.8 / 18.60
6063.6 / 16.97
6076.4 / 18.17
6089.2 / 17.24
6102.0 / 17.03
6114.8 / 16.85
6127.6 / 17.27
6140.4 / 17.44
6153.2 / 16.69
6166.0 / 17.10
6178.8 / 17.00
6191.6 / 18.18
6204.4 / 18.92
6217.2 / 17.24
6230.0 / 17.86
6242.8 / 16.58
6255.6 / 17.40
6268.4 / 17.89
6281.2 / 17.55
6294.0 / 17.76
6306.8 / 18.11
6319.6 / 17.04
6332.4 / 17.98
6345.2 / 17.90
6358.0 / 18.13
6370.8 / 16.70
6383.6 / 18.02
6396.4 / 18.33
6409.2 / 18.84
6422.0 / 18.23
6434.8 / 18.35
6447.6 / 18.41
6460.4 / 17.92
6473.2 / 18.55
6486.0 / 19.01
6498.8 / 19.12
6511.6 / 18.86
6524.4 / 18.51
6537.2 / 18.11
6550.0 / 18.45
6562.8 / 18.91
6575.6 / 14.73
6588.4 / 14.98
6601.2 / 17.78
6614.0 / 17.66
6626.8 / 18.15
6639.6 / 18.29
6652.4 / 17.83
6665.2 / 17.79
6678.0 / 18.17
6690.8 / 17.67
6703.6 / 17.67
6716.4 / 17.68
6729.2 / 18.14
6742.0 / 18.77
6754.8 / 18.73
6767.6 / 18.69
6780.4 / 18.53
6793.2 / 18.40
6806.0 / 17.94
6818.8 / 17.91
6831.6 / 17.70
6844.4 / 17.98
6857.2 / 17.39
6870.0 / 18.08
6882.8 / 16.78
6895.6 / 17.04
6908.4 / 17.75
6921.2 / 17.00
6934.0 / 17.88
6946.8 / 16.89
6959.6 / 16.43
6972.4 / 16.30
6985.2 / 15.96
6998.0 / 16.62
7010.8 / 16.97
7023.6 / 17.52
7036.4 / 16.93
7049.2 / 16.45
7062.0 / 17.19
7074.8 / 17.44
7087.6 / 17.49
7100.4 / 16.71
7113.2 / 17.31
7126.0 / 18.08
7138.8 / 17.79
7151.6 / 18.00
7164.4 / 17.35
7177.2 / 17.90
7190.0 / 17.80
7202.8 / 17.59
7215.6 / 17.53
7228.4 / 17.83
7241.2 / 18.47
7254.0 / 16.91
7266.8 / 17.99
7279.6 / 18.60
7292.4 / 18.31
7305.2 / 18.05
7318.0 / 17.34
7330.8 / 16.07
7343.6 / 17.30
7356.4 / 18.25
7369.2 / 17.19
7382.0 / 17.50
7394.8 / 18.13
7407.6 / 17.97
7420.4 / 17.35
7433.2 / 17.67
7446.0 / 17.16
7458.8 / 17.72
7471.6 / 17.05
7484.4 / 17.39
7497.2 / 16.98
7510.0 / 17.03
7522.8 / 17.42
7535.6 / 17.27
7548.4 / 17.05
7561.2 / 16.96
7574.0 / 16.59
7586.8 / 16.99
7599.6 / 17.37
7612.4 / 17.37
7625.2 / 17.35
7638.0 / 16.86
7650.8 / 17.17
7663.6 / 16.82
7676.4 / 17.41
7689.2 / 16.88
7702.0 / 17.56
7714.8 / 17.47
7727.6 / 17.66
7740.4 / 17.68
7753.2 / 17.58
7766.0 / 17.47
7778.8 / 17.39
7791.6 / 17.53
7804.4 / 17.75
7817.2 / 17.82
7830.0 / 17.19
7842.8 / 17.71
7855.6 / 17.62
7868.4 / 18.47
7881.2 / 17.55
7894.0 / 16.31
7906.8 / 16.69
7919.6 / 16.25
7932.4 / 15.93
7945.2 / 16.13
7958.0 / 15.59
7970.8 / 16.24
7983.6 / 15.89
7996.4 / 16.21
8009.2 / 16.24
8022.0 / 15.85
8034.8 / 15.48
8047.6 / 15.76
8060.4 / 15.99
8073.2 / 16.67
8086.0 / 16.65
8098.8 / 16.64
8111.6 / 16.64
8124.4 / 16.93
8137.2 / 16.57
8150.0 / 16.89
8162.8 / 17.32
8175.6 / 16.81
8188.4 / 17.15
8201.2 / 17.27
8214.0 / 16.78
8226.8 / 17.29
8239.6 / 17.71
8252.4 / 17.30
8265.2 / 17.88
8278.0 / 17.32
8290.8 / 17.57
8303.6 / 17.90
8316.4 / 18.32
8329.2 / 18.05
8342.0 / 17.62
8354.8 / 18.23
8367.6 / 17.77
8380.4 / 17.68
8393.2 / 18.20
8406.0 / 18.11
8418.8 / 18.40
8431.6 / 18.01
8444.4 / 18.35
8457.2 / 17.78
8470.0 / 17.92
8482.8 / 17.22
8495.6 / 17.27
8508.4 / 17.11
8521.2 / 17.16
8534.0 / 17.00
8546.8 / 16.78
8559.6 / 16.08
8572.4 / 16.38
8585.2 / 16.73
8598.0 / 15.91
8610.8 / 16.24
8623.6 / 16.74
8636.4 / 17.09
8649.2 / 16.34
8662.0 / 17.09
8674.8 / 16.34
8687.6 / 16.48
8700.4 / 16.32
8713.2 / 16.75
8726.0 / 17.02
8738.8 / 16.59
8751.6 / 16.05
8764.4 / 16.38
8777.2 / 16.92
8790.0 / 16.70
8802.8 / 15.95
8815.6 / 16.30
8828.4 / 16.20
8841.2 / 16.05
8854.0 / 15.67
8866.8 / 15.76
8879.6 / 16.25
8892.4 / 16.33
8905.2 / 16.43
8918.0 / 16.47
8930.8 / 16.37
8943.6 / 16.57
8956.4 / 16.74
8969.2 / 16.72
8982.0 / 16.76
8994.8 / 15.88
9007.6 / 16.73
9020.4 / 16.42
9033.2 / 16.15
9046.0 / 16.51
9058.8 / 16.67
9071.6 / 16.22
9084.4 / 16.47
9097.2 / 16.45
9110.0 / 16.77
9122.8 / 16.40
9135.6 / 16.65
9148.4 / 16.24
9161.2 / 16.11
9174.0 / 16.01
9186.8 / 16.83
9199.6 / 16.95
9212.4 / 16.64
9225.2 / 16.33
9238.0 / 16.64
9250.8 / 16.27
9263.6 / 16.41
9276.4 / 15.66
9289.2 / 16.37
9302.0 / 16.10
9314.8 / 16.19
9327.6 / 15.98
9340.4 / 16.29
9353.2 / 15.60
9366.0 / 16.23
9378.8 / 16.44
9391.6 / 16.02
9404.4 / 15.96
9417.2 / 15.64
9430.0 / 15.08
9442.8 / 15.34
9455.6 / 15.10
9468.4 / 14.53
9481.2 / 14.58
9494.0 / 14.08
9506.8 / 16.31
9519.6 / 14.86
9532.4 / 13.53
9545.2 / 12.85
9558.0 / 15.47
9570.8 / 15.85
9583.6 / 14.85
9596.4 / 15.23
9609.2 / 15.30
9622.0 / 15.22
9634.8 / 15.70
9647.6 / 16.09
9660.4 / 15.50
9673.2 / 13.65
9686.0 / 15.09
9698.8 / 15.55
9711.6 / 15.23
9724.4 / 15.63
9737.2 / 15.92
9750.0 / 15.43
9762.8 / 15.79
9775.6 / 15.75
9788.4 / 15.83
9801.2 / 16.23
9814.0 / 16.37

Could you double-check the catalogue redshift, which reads 0.116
